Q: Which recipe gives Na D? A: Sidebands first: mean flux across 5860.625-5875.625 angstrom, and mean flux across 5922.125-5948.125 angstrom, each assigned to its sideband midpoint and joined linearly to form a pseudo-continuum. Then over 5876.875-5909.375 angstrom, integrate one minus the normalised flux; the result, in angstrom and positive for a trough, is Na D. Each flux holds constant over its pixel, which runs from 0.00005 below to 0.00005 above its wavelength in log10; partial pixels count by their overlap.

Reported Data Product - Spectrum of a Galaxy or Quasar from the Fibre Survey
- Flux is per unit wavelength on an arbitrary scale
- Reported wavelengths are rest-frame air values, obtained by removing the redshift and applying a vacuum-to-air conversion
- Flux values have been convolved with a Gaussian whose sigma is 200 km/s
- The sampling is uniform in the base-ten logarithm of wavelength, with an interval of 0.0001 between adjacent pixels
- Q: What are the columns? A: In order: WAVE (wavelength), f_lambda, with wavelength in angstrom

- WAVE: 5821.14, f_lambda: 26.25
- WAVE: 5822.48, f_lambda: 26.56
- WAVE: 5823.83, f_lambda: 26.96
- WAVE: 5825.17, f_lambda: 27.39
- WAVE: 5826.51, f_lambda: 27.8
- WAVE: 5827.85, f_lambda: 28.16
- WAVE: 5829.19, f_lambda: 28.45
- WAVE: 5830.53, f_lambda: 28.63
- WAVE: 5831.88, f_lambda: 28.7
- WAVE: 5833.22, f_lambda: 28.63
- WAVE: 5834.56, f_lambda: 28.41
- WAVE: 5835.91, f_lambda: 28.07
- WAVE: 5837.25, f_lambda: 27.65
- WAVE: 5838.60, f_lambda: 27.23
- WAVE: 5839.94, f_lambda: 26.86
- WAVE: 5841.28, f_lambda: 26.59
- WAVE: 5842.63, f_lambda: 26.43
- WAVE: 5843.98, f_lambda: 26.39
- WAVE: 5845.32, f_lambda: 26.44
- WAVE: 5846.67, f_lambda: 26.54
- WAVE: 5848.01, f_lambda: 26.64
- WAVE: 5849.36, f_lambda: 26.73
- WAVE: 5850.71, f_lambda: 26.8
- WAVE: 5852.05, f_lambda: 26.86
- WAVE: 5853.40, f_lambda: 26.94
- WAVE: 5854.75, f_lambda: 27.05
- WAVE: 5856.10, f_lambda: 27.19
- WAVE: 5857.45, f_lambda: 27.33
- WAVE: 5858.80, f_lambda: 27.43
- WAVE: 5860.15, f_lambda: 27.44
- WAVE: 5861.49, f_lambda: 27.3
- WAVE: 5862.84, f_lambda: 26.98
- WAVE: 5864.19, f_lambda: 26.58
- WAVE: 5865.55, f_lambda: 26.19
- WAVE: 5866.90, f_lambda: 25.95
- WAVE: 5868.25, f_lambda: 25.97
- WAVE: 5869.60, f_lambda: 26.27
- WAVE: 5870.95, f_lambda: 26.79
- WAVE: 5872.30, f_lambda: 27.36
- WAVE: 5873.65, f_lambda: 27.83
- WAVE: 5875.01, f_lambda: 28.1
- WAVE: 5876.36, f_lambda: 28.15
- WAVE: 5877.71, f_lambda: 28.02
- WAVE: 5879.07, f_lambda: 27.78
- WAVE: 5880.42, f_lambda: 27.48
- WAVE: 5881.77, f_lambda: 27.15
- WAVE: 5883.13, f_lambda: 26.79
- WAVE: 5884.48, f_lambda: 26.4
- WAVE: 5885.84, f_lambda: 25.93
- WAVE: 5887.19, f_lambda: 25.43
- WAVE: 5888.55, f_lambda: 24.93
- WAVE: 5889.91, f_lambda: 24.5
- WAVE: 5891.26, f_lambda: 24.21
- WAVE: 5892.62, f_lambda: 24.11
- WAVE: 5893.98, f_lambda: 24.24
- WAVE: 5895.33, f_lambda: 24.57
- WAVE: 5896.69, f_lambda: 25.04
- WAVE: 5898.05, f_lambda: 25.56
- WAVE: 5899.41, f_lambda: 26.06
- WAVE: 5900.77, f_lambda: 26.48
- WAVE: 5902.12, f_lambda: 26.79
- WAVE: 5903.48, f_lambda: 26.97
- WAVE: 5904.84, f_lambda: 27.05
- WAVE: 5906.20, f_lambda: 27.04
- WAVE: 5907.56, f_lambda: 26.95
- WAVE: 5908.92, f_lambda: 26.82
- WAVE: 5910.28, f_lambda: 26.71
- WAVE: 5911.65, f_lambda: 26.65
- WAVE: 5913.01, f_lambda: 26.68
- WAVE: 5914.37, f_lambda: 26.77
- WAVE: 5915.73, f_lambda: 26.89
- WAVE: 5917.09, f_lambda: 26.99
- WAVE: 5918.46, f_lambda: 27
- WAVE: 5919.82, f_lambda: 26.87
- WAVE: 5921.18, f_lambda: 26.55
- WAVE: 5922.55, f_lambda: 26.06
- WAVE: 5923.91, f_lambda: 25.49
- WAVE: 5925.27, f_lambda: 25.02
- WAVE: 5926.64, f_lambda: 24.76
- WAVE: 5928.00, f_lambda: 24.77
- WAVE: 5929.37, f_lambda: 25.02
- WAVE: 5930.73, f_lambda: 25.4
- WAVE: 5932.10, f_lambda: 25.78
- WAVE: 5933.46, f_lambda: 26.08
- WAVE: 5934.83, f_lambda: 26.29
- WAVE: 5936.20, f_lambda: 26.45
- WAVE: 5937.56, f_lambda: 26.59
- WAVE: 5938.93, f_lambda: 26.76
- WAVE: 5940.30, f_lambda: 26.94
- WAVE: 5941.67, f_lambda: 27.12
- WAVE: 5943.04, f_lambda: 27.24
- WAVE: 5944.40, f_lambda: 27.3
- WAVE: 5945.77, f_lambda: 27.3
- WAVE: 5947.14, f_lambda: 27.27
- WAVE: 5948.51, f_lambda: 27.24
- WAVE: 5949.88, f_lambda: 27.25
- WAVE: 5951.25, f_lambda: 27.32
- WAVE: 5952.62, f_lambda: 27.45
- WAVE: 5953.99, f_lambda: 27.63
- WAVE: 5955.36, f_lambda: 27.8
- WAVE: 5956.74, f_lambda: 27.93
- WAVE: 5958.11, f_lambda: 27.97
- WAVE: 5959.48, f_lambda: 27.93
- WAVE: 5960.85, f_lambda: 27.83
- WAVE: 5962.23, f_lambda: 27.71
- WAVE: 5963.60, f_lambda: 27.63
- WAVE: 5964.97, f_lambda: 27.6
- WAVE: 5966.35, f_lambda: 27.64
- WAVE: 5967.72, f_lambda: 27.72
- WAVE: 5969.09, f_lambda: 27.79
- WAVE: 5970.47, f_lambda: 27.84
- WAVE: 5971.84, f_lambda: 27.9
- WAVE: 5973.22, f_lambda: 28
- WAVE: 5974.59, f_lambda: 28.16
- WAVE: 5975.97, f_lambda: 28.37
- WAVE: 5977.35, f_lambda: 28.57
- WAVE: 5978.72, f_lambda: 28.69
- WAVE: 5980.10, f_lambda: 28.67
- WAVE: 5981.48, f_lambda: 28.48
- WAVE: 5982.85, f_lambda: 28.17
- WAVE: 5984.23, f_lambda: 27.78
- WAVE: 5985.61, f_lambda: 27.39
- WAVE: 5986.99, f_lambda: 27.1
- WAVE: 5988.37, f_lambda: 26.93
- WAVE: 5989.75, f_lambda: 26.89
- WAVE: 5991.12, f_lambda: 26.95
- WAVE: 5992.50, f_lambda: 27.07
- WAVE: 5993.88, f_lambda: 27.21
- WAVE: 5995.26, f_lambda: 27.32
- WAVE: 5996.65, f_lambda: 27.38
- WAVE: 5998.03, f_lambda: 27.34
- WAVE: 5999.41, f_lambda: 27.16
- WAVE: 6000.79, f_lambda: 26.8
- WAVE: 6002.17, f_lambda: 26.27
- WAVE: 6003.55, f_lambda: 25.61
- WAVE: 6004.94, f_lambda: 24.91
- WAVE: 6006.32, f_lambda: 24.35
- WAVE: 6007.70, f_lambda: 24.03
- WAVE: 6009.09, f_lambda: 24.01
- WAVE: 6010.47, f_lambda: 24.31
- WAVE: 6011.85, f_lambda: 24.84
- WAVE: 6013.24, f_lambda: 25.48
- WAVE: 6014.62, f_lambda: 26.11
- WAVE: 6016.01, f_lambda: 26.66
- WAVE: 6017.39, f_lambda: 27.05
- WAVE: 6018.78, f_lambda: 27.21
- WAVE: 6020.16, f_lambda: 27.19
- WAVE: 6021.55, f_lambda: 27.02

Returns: 0.63 angstrom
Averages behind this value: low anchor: 26.9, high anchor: 26.2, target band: 26.1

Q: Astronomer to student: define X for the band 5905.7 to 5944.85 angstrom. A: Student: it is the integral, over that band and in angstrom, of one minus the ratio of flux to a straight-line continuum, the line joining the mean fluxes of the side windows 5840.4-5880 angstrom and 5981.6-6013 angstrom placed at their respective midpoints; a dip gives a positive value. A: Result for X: 0.47 angstrom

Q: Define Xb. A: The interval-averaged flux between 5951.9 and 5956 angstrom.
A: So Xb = 27.6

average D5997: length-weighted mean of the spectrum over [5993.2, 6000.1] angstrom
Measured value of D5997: 27.3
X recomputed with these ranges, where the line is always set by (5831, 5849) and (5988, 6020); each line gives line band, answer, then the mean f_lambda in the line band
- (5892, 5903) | 0.61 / 25.4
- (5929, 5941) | 0.21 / 26.2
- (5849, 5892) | 0.53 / 26.7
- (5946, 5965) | -0.79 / 27.6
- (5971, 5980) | -0.66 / 28.3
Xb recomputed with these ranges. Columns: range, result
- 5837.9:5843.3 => 26.8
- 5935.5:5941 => 26.7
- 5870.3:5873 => 27.1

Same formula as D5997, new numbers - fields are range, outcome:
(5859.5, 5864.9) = 27.1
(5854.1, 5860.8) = 27.3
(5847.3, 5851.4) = 26.8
